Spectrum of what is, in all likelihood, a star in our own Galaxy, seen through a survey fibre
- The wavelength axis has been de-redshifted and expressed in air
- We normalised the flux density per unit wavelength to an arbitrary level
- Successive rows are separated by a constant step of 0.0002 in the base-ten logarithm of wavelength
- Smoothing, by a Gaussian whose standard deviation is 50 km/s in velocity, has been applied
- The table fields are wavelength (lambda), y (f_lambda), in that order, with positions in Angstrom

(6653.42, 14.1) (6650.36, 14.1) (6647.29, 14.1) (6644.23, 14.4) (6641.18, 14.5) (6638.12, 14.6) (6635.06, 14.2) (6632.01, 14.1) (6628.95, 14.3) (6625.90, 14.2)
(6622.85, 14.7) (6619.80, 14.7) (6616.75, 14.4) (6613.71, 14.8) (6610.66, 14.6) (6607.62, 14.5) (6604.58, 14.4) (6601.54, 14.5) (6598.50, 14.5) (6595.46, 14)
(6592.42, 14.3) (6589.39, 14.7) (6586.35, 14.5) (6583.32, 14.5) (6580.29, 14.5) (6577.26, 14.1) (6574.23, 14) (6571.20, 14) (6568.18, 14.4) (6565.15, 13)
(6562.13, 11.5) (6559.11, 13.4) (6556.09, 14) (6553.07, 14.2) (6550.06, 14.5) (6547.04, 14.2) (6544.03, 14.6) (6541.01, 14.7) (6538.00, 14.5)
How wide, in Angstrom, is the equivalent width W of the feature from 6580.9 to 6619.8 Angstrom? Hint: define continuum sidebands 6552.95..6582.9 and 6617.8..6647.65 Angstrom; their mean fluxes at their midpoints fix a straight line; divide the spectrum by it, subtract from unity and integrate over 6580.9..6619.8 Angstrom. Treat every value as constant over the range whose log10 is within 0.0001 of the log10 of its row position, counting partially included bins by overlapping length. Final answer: -1.2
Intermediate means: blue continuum 13.7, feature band 14.5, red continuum 14.4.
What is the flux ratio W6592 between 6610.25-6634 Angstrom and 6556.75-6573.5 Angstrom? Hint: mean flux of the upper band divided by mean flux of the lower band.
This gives 1.08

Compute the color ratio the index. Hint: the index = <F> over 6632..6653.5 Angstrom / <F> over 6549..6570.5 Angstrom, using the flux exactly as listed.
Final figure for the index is 1.05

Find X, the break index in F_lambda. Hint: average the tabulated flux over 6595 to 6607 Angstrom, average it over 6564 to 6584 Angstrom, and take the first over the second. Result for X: 1.0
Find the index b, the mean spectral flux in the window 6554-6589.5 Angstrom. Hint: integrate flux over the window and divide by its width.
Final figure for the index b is 13.9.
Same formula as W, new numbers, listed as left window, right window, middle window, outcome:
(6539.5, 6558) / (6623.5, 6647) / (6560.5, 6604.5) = 0.9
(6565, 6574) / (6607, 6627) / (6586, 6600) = -0.1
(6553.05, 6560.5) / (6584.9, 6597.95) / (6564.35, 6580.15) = 0.1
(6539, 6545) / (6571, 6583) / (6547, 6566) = 1.2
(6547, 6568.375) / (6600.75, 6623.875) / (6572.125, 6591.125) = -0.5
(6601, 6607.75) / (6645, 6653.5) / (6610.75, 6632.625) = -0.2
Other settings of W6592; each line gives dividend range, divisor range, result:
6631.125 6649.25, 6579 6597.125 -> 0.99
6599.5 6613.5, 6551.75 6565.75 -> 1.10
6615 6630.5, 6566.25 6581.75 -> 1.02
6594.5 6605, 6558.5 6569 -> 1.11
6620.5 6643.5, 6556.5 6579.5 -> 1.06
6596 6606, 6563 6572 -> 1.06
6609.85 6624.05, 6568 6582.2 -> 1.03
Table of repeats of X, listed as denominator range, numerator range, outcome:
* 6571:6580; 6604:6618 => 1.03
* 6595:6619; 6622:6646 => 0.99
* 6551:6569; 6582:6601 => 1.07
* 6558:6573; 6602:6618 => 1.10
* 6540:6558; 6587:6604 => 1.00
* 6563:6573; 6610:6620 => 1.07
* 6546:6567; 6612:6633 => 1.07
